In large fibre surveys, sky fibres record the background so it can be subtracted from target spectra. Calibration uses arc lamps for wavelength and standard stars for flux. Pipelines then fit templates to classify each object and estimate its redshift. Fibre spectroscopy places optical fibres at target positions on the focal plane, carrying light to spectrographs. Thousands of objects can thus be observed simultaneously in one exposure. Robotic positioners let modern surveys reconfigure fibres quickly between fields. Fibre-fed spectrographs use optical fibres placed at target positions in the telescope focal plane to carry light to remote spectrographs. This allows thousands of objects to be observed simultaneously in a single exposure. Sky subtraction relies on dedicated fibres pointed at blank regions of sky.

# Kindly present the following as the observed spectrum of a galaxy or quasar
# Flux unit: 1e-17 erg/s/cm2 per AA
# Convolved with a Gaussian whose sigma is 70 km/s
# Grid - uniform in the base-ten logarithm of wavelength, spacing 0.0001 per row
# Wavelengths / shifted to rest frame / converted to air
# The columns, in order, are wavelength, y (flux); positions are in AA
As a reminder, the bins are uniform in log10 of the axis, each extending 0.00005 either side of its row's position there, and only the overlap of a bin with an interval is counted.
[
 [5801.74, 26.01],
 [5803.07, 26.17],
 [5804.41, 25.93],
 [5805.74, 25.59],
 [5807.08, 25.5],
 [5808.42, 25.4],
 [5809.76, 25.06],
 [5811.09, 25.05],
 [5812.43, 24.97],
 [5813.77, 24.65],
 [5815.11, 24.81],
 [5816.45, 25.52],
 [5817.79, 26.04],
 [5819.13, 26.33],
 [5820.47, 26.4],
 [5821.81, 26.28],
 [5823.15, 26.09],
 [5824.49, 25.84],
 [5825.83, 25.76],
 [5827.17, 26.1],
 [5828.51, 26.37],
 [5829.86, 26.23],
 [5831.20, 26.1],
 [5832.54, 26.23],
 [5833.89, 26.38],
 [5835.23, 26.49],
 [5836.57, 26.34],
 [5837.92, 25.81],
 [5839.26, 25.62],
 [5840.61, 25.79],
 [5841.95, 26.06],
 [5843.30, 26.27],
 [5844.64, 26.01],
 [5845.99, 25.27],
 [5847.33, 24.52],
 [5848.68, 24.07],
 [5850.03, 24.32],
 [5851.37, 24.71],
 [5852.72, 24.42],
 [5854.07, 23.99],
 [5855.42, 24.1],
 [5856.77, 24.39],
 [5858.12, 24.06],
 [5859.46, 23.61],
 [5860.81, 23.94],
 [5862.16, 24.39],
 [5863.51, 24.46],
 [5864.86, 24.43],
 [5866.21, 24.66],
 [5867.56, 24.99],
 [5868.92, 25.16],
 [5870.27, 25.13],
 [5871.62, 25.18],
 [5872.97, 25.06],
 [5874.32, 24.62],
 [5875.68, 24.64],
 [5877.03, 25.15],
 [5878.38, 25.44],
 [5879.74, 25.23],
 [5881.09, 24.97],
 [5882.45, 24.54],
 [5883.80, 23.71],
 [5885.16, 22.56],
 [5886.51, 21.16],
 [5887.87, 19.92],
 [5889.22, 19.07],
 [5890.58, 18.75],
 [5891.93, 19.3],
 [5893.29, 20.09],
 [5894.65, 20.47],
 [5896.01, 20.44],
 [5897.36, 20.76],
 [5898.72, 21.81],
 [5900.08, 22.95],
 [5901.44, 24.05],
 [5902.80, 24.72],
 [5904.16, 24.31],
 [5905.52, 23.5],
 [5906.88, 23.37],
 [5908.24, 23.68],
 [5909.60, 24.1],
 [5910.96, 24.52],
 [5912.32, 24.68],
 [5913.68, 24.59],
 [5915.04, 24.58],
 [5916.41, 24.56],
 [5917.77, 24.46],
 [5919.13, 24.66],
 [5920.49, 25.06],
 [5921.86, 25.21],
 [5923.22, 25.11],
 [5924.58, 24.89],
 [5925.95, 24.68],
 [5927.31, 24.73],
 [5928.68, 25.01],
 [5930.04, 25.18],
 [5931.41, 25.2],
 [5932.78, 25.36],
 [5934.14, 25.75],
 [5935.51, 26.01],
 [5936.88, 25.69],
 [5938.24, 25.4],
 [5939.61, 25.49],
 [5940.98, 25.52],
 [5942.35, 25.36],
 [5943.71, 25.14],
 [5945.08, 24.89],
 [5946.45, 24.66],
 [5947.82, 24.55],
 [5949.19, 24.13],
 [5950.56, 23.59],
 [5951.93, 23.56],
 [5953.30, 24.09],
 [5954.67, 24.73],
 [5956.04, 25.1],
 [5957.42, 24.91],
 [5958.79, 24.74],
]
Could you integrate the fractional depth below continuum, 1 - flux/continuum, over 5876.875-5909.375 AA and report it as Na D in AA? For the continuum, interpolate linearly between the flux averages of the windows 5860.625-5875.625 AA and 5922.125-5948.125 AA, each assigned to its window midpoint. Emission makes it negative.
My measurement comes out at 3.18 AA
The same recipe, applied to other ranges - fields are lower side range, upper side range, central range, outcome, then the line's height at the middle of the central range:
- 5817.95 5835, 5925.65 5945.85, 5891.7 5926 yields 2.7 AA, 25.5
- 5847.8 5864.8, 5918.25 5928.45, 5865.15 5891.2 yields 0.8 AA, 24.4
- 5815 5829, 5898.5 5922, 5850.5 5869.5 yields 0.6 AA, 25.2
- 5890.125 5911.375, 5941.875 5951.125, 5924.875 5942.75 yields -1.0 AA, 24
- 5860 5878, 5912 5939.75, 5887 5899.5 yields 2.4 AA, 24.9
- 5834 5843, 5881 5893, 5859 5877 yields -1.2 AA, 23.2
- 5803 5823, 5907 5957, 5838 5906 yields 3.9 AA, 25.2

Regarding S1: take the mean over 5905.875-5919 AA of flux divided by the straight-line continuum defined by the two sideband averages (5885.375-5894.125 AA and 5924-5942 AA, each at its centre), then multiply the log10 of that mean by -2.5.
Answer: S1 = -0.07 mag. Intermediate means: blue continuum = 19.9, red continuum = 25.3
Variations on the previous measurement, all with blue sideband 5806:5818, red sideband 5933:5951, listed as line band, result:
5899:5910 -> 0.062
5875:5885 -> 0.021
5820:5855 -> -0.020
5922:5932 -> 0.006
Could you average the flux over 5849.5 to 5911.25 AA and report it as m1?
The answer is 23.4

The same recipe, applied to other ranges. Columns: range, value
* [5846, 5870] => 24.4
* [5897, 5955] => 24.5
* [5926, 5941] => 25.4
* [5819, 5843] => 26.1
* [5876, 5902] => 22.2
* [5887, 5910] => 21.8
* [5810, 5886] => 25.2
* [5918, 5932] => 25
